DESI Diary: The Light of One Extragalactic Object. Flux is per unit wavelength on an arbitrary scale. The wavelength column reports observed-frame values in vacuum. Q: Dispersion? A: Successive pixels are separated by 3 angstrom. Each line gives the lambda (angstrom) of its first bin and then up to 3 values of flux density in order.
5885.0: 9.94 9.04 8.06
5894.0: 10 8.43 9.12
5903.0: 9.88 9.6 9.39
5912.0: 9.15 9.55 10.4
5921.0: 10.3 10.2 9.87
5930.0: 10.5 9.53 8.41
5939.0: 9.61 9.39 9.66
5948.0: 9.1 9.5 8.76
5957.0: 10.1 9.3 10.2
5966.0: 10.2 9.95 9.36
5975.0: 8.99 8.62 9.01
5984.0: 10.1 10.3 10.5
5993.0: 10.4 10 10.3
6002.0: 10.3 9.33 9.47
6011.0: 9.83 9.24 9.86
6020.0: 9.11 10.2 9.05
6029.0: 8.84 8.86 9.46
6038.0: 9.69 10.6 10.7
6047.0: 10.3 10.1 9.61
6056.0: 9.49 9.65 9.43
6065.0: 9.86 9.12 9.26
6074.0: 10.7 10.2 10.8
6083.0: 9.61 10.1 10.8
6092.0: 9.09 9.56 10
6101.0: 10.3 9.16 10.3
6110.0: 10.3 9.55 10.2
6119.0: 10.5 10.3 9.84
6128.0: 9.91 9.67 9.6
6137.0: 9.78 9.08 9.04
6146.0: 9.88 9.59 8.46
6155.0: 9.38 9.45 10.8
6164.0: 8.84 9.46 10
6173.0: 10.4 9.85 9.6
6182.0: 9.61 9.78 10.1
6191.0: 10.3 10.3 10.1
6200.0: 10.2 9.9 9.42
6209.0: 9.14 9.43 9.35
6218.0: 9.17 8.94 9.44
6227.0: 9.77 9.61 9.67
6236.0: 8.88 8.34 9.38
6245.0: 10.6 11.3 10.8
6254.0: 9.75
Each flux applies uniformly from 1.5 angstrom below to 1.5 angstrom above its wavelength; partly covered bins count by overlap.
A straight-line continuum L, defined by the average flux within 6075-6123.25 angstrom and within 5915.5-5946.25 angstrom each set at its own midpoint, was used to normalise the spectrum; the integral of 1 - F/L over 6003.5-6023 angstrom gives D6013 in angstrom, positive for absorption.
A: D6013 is 0.8 angstrom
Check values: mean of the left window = 9.78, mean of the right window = 10.1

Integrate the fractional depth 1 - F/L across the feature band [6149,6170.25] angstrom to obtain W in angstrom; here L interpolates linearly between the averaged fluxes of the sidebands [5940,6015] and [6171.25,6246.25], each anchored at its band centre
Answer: 0.4 angstrom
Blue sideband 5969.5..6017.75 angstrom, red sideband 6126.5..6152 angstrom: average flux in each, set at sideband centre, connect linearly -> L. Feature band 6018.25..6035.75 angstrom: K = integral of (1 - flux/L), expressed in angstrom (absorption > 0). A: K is 0.77 angstrom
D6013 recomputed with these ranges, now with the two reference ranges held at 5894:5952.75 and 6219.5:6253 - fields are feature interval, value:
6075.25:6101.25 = -1.1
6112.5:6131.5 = -0.8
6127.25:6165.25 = 0.7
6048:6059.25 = -0.1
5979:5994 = -0.6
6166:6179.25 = -0.3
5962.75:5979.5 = 0.1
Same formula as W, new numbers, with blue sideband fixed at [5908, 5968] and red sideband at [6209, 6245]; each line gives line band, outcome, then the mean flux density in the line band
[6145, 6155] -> 0.1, 9.29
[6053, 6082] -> -0.9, 9.82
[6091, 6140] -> -2.1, 9.86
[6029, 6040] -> 0.3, 9.33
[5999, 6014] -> -0.3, 9.74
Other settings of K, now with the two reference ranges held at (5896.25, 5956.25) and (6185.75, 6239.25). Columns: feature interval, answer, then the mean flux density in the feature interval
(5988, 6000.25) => -1.0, 10.3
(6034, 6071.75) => -1.0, 9.8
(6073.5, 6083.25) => -0.8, 10.4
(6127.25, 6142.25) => 0.0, 9.56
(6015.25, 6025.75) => -0.1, 9.63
